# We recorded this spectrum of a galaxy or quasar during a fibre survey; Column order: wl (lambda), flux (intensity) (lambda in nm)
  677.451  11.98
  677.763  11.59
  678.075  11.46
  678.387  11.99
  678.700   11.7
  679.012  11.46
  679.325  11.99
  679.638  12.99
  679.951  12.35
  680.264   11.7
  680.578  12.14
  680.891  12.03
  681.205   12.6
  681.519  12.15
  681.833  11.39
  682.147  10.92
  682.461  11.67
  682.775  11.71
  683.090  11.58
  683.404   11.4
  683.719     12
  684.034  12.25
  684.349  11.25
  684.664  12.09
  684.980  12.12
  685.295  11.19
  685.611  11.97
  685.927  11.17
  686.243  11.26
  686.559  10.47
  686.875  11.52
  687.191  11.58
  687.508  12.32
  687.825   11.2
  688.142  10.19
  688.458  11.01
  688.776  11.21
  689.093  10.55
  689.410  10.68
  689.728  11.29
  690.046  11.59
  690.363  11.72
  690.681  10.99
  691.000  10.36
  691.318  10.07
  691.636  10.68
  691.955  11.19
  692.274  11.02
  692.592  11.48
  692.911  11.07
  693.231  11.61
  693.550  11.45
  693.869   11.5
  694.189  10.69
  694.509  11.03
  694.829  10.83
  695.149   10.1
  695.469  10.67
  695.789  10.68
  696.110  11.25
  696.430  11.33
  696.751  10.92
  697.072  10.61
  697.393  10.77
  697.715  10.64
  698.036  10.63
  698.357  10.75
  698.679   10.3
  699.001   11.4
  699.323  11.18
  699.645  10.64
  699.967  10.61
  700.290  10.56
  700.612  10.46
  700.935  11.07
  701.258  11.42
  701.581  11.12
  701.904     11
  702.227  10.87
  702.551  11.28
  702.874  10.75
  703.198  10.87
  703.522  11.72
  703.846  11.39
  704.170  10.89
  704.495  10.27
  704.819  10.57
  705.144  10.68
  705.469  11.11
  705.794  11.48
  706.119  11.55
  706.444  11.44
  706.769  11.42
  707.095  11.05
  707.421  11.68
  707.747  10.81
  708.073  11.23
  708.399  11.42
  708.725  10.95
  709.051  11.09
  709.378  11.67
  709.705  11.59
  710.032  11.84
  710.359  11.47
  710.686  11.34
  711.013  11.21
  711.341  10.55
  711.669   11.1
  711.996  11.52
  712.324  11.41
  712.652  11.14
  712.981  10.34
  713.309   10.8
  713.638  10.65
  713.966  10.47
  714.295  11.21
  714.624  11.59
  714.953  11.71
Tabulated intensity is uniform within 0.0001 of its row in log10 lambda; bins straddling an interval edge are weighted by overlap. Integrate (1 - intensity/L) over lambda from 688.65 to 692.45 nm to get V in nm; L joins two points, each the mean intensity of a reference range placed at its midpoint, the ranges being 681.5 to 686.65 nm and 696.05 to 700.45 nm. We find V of 0.09 nm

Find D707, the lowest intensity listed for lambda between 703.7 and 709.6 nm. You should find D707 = 10.27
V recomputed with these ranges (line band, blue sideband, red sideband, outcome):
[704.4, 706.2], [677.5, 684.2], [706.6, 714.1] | 0.05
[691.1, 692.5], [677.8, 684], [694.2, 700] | 0.05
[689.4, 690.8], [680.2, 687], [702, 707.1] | 0.02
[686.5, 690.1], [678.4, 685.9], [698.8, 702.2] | 0.13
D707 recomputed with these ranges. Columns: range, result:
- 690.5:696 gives 10.07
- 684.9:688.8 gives 10.19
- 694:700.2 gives 10.1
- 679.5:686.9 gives 10.47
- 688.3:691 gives 10.36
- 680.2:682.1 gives 11.39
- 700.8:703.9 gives 10.75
